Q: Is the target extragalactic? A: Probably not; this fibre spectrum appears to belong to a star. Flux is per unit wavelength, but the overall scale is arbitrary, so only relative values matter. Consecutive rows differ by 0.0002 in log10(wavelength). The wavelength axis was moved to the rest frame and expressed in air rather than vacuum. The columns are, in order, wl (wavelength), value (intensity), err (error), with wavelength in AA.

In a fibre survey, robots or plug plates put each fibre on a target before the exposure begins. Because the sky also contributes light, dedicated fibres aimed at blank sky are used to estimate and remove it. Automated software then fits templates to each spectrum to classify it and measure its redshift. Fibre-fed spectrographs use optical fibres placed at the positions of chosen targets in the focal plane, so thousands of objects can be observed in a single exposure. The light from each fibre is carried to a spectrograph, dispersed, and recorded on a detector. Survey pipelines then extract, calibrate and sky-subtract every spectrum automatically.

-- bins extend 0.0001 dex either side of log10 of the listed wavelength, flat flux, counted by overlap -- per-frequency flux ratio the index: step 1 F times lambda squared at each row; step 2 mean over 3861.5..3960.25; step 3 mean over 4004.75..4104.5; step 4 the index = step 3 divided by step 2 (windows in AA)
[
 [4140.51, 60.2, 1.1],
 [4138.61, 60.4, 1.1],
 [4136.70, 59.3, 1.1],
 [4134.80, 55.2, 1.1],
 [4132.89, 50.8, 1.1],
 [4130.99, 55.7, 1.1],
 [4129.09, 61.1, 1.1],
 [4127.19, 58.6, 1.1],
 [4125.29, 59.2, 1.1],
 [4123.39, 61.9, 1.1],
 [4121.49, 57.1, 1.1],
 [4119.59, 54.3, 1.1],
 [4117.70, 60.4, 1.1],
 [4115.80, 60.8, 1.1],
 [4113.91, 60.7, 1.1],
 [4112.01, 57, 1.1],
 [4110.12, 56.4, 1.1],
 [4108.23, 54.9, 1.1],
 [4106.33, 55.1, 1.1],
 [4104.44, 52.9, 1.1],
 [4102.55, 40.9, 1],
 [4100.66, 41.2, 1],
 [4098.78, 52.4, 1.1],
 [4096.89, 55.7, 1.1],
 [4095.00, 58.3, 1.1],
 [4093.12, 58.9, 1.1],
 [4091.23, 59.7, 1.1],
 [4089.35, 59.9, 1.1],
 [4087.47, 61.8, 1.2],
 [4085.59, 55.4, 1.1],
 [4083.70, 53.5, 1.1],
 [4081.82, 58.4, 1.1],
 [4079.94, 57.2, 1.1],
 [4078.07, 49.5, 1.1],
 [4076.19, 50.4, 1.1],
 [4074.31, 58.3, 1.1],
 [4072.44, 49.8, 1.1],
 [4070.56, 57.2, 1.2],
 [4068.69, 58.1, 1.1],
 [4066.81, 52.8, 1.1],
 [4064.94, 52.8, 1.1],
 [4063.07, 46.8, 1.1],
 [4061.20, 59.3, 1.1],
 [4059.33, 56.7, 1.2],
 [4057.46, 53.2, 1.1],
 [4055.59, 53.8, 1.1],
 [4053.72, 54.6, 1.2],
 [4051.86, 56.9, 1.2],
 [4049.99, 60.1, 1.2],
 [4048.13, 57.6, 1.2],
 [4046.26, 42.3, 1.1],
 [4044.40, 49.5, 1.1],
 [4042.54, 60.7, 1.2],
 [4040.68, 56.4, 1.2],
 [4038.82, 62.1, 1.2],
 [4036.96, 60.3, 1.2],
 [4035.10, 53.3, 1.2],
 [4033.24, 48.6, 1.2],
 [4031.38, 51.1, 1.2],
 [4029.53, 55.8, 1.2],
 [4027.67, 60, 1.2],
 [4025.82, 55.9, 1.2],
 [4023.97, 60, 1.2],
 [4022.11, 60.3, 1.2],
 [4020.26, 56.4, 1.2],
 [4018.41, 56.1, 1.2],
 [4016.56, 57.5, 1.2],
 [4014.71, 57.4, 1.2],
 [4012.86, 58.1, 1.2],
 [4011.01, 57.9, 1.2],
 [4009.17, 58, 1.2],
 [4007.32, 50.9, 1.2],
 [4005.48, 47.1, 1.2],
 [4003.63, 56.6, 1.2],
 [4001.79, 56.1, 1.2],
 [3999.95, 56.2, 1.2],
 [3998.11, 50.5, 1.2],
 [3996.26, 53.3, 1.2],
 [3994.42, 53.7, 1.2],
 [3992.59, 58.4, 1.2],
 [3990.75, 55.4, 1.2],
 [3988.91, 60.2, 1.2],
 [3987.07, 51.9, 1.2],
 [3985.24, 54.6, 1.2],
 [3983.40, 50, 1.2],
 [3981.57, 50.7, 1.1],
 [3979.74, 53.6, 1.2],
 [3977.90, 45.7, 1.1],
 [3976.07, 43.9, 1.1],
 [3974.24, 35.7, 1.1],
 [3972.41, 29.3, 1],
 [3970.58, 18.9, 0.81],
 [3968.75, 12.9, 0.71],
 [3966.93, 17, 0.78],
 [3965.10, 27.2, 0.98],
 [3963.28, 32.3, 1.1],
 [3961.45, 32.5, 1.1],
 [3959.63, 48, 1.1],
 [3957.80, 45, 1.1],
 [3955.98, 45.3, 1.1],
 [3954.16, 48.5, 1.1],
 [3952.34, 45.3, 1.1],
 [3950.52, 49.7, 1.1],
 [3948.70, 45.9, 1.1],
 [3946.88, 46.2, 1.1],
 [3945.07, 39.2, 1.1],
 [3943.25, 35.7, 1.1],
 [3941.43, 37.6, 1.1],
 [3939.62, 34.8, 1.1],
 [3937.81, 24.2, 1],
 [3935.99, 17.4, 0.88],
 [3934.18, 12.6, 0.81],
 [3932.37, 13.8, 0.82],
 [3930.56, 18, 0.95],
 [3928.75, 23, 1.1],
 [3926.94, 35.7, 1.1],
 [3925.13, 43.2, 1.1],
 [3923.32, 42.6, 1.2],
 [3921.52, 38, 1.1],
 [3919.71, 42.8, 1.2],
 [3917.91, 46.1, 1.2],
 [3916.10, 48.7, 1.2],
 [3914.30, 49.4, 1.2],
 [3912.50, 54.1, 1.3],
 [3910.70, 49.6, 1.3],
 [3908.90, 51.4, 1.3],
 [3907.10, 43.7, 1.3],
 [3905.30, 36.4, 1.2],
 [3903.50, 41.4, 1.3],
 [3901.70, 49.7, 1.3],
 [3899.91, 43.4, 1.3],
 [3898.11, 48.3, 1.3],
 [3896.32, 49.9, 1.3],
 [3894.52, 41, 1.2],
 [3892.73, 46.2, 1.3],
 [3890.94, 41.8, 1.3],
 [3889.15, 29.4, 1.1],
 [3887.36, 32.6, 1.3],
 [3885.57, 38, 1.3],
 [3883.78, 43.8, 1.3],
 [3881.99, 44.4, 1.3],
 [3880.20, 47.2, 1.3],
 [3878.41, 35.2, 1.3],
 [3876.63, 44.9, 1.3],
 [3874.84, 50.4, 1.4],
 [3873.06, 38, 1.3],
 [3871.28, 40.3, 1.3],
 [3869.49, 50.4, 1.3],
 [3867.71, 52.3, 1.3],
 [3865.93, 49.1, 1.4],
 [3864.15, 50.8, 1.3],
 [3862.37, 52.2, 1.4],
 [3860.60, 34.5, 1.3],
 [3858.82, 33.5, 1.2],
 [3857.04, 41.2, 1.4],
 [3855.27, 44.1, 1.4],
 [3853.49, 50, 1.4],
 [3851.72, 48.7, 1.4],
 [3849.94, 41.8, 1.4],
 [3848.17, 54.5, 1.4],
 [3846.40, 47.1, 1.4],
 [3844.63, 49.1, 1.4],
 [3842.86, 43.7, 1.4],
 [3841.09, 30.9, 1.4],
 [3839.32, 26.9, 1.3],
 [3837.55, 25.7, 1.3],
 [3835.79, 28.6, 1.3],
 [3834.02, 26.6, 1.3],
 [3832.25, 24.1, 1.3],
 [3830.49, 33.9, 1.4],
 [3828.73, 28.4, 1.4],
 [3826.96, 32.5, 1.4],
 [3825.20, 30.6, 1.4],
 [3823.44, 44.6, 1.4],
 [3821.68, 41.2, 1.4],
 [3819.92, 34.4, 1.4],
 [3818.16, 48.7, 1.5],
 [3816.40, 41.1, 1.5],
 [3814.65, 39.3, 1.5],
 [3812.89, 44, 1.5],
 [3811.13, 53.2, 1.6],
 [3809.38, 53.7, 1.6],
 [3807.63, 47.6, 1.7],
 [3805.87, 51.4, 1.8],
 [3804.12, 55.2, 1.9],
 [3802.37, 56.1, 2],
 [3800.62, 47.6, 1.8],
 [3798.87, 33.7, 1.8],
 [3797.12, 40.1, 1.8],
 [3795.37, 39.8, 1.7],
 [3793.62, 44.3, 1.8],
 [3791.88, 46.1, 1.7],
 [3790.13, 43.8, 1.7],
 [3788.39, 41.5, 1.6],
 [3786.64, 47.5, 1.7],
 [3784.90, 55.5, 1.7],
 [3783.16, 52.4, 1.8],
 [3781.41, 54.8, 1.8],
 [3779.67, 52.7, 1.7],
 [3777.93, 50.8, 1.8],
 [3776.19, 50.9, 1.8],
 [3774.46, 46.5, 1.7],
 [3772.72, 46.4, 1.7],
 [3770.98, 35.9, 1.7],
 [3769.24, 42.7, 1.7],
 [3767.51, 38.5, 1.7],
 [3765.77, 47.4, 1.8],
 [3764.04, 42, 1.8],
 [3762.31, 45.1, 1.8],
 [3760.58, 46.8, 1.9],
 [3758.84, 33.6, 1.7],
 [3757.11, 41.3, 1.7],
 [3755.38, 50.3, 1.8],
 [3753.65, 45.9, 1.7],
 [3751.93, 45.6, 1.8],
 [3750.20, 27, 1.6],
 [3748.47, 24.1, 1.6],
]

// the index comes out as 1.4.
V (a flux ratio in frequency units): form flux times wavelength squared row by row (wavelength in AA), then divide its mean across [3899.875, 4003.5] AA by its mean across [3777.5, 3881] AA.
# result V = 1.02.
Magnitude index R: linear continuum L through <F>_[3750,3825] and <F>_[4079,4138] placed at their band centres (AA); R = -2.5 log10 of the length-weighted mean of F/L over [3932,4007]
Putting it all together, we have 0.24 mag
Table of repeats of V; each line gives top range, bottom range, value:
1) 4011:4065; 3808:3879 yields 1.50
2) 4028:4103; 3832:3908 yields 1.44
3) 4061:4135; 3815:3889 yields 1.56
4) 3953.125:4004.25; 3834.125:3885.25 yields 1.11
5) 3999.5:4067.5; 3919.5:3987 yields 1.59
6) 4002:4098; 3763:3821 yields 1.37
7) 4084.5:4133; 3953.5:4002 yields 1.37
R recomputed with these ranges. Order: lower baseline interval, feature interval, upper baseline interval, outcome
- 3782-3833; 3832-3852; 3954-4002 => 0.16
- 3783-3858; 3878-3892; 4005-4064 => 0.17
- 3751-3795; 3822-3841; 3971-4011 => 0.47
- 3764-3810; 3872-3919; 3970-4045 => 0.14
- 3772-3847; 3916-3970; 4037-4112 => 0.37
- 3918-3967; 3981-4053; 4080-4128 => -0.23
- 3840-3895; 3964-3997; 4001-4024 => 0.24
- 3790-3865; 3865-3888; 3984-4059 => 0.03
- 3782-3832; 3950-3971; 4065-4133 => 0.38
